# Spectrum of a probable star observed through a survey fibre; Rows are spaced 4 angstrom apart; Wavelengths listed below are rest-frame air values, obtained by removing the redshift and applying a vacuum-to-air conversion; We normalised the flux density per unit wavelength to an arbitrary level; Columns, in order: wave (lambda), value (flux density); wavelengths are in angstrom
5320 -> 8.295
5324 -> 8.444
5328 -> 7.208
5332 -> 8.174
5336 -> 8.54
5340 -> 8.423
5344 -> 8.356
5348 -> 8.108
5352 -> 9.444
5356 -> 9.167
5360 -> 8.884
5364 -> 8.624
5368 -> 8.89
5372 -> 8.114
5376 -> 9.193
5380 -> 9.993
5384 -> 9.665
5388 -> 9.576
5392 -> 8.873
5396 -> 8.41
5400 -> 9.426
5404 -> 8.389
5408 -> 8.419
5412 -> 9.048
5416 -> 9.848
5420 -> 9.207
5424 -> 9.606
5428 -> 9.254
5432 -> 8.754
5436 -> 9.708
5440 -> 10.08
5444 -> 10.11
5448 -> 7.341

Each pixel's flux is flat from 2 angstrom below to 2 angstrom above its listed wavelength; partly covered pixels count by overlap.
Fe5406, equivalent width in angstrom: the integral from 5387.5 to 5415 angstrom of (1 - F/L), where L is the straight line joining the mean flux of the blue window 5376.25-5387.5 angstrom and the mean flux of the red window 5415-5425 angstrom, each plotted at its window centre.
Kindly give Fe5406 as 2.1 angstrom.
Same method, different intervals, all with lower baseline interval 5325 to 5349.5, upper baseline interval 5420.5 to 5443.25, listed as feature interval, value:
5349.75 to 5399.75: -2.3 angstrom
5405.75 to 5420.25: 0.2 angstrom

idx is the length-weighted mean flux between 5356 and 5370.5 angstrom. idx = 8.83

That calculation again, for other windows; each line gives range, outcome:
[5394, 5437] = 9.08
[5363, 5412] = 8.97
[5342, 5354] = 8.64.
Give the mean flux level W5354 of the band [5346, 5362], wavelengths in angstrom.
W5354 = 8.9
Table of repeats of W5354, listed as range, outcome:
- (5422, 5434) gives 9.2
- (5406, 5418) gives 9.1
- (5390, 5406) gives 8.77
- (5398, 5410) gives 8.74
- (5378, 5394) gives 9.53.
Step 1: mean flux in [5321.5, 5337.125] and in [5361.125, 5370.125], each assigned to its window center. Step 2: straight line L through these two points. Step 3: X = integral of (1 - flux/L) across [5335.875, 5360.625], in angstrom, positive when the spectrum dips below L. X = -0.8 angstrom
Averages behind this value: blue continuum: 8.07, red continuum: 8.76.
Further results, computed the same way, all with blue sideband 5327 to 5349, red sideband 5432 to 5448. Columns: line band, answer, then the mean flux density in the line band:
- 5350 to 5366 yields -1.1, 9.03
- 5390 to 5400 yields 0.1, 8.8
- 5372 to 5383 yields -0.8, 9.33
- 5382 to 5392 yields -0.8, 9.47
